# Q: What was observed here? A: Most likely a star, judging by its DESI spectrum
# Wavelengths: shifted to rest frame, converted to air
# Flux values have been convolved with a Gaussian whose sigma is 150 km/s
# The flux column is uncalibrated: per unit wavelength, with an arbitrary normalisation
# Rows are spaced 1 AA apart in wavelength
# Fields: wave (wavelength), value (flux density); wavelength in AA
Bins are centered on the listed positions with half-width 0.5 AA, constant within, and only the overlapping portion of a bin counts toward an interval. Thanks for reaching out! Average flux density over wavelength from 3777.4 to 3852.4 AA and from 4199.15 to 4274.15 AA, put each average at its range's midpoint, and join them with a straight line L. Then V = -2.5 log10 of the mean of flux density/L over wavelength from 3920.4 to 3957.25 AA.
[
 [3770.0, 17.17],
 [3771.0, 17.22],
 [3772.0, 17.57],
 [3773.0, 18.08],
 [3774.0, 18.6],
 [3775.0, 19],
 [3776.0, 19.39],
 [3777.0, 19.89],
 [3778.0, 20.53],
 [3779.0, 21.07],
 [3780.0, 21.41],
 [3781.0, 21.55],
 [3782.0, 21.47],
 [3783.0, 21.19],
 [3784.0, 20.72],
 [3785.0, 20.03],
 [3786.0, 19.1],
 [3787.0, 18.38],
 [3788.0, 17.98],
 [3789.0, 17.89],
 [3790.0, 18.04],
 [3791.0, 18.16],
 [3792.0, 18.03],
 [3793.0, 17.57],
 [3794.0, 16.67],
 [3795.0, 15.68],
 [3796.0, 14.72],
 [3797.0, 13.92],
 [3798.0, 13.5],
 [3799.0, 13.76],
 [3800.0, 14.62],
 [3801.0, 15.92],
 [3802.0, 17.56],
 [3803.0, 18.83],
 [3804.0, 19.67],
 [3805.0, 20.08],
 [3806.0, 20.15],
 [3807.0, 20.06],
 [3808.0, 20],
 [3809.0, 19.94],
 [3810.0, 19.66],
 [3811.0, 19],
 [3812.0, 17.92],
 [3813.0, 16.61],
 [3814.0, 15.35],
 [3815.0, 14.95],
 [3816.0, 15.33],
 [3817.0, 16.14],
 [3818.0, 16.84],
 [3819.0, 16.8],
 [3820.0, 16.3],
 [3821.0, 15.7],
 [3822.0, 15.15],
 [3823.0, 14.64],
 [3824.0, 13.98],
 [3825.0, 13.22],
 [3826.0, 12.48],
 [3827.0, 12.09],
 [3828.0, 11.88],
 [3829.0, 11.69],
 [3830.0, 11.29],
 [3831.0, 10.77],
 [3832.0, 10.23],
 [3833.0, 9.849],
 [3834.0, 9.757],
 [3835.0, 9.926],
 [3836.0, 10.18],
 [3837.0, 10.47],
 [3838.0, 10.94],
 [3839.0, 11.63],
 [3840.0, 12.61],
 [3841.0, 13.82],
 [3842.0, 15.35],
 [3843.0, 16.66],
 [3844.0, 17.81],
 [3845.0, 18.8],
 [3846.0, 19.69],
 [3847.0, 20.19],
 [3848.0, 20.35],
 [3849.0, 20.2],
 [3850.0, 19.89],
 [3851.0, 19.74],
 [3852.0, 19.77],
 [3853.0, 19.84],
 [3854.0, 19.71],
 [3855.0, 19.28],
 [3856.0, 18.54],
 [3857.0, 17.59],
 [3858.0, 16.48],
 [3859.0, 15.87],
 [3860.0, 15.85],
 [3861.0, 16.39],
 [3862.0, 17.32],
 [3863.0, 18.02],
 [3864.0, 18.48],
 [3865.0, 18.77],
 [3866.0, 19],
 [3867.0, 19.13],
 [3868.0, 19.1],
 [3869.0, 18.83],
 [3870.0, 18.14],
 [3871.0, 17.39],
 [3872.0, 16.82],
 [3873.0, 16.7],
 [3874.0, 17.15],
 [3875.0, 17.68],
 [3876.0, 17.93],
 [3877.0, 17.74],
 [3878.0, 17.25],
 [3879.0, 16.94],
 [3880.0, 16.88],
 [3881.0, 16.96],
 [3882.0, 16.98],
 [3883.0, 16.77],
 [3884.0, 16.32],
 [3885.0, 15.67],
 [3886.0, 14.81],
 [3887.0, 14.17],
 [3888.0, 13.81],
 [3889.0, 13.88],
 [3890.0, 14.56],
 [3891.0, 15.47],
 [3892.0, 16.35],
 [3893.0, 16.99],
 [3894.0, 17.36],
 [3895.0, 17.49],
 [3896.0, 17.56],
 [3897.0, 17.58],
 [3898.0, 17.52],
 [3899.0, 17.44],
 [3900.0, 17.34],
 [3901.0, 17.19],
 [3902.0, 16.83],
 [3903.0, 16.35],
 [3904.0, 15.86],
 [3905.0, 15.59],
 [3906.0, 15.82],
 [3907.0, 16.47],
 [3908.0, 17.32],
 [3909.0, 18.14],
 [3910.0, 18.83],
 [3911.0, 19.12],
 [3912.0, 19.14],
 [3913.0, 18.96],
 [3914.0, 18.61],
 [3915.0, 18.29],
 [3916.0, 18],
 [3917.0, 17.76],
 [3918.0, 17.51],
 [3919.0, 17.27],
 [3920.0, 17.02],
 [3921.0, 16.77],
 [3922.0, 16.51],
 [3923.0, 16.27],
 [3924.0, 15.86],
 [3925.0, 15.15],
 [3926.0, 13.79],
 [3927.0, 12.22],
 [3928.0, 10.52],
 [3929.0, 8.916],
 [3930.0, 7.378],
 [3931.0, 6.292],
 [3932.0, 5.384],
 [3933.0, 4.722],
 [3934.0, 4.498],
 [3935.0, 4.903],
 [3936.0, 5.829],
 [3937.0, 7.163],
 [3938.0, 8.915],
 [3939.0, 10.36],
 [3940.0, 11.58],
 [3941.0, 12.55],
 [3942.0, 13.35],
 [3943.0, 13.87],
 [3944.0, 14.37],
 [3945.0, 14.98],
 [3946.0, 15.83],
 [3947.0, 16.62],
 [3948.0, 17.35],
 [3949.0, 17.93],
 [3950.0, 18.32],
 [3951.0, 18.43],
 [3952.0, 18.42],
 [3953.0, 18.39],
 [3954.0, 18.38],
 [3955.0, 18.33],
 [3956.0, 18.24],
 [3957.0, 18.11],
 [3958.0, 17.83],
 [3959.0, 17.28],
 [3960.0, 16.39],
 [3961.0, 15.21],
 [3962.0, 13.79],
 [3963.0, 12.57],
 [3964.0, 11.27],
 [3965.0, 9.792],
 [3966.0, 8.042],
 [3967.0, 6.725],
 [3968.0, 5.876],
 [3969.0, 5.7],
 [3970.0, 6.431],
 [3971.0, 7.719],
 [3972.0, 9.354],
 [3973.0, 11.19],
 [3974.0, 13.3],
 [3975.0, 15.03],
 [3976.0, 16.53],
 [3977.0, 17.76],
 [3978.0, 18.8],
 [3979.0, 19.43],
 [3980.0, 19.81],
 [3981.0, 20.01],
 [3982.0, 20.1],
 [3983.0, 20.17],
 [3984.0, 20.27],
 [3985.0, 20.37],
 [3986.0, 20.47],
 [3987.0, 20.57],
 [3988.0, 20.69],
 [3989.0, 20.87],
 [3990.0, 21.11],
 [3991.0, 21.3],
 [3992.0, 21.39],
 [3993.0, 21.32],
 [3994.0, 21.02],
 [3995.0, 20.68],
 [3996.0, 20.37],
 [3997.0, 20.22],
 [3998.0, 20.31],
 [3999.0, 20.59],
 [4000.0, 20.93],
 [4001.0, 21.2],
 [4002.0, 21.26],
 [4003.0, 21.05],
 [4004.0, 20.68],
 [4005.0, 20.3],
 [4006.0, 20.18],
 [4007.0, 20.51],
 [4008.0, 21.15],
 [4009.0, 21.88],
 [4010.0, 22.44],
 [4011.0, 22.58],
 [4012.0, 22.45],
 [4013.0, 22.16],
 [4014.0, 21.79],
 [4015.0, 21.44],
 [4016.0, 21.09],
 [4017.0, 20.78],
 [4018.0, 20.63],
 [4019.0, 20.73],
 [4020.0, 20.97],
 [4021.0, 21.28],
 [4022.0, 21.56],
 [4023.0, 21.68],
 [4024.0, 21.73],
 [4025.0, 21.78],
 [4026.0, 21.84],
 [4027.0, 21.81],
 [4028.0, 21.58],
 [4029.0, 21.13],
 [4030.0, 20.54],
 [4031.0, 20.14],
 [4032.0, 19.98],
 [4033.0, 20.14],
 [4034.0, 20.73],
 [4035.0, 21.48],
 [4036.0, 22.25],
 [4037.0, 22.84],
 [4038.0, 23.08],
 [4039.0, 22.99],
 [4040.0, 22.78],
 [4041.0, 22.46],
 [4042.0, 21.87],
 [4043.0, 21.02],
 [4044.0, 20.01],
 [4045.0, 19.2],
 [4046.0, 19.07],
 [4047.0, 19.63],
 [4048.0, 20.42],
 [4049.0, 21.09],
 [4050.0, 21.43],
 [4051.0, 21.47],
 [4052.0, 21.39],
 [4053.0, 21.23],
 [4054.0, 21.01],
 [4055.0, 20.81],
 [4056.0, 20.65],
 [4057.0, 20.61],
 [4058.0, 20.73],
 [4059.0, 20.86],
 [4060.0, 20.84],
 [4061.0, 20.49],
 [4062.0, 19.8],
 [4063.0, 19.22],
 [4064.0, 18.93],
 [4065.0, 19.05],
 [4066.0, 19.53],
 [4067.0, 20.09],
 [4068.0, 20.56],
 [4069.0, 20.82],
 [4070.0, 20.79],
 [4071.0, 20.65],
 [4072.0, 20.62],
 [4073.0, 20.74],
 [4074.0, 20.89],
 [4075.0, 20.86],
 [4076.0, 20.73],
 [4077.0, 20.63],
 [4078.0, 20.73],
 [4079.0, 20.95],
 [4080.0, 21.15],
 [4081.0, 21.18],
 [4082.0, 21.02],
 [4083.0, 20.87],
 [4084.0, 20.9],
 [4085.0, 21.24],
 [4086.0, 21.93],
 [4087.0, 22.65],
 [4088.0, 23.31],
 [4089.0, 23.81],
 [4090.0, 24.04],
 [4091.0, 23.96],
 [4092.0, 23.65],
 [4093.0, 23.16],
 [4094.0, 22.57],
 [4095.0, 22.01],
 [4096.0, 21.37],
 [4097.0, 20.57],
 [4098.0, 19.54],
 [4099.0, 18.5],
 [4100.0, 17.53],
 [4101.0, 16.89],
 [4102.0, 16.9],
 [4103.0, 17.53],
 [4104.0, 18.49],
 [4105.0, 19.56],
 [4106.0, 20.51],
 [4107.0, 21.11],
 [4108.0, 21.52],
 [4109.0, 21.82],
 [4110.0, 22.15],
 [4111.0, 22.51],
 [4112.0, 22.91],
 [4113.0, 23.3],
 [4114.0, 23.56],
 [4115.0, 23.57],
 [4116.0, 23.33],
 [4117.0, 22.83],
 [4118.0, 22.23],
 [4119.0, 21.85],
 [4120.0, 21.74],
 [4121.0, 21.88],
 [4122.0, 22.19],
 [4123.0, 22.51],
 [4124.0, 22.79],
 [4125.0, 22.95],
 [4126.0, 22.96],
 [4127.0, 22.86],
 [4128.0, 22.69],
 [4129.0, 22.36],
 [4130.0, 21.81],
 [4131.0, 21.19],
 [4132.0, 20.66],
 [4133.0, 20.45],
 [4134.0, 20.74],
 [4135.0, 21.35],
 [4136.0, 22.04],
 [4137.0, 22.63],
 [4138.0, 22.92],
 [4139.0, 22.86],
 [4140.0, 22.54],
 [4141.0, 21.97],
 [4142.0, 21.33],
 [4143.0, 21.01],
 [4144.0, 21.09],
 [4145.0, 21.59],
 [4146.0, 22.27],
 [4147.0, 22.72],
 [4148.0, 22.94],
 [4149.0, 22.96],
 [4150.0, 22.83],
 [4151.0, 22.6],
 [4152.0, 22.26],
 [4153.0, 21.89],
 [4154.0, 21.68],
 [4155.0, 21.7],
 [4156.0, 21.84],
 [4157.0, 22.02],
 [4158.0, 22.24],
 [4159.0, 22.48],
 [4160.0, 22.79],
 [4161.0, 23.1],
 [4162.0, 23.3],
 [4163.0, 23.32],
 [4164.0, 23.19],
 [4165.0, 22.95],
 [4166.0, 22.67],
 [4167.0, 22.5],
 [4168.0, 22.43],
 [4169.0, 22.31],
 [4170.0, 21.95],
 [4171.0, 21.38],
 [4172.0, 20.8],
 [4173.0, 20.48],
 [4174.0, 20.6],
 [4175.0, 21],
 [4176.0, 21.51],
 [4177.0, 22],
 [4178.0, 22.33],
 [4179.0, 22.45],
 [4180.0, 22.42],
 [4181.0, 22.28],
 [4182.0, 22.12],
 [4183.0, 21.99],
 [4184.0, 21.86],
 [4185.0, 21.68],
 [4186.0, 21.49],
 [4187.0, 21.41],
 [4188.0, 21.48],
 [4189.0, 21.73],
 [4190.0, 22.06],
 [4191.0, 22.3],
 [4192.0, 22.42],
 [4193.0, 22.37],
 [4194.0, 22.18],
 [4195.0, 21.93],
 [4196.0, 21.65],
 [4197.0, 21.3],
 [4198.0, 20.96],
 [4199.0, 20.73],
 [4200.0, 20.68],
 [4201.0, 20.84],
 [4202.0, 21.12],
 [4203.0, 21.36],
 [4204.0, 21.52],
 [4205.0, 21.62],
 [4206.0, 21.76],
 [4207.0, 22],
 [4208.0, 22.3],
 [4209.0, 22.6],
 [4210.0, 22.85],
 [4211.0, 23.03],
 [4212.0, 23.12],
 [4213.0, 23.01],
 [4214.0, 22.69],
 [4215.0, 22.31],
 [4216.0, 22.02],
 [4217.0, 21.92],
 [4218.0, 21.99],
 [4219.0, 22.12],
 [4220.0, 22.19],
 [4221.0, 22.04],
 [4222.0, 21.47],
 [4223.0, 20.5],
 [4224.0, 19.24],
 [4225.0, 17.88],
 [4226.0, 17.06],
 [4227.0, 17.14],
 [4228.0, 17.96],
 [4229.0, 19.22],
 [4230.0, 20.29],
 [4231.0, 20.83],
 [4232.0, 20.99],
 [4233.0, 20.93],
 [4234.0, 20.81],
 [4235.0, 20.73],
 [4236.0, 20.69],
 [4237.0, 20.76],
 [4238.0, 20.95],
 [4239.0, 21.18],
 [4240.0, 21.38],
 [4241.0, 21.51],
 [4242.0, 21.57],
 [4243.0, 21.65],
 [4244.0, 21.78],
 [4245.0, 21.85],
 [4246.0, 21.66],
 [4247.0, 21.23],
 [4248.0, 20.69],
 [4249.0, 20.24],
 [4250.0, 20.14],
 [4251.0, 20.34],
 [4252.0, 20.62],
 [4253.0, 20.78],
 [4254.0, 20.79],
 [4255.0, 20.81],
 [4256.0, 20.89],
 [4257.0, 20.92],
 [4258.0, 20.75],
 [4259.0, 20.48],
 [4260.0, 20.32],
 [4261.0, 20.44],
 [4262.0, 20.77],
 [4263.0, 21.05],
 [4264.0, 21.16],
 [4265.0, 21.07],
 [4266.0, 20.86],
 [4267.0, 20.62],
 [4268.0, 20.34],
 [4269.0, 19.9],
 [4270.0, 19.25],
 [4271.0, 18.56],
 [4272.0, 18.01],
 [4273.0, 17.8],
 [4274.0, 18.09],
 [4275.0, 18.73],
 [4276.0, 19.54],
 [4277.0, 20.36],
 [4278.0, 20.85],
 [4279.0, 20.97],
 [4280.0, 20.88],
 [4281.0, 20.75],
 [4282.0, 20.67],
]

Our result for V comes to 0.328 mag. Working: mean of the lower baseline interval 16.5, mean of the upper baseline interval 20.8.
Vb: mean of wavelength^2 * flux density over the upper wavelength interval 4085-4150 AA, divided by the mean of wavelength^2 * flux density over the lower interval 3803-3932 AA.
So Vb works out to 1.52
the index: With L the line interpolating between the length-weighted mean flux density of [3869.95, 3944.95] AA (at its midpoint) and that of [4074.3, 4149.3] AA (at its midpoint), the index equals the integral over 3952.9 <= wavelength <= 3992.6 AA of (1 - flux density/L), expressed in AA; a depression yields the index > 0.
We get 3.0 AA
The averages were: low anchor 15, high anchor 21.6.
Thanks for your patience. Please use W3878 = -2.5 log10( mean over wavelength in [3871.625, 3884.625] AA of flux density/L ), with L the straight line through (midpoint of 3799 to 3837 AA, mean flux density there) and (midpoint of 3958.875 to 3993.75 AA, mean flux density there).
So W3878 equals -0.12 mag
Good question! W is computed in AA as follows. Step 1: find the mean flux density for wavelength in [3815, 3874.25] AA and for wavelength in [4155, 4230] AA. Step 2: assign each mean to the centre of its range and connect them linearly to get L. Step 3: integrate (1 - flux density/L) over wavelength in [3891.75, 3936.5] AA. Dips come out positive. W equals 5.5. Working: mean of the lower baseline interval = 15.9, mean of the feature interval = 14.9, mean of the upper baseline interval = 21.7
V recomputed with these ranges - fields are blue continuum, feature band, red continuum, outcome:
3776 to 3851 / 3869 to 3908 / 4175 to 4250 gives 0.049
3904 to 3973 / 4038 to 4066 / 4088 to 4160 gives -0.114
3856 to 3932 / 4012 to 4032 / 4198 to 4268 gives -0.173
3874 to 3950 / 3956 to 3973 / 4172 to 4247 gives 0.355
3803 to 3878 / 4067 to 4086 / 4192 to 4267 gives -0.087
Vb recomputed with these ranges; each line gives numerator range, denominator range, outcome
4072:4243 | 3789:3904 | 1.54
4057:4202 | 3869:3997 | 1.53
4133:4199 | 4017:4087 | 1.11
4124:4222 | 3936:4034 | 1.35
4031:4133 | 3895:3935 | 1.53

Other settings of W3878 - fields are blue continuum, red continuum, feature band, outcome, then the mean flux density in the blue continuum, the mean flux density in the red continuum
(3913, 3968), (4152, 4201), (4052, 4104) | -0.13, 13.7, 21.9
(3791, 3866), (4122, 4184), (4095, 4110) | 0.08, 16.1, 22.1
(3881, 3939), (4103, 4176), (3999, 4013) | -0.20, 14.7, 22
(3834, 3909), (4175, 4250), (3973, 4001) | -0.07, 16.8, 21.4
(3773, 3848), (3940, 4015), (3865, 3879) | -0.07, 16.4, 17.4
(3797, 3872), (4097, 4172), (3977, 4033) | -0.08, 16.3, 21.8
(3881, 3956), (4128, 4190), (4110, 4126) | -0.09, 15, 22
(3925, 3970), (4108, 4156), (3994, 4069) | -0.24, 12.4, 22.2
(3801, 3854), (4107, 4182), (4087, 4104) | 0.01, 15.8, 22.2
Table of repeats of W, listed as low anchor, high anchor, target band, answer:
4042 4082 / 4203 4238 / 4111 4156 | -3.1 AA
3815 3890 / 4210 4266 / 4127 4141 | -1.7 AA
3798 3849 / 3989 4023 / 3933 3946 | 6.0 AA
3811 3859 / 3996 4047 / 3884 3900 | 1.0 AA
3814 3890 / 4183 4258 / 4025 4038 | -2.0 AA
